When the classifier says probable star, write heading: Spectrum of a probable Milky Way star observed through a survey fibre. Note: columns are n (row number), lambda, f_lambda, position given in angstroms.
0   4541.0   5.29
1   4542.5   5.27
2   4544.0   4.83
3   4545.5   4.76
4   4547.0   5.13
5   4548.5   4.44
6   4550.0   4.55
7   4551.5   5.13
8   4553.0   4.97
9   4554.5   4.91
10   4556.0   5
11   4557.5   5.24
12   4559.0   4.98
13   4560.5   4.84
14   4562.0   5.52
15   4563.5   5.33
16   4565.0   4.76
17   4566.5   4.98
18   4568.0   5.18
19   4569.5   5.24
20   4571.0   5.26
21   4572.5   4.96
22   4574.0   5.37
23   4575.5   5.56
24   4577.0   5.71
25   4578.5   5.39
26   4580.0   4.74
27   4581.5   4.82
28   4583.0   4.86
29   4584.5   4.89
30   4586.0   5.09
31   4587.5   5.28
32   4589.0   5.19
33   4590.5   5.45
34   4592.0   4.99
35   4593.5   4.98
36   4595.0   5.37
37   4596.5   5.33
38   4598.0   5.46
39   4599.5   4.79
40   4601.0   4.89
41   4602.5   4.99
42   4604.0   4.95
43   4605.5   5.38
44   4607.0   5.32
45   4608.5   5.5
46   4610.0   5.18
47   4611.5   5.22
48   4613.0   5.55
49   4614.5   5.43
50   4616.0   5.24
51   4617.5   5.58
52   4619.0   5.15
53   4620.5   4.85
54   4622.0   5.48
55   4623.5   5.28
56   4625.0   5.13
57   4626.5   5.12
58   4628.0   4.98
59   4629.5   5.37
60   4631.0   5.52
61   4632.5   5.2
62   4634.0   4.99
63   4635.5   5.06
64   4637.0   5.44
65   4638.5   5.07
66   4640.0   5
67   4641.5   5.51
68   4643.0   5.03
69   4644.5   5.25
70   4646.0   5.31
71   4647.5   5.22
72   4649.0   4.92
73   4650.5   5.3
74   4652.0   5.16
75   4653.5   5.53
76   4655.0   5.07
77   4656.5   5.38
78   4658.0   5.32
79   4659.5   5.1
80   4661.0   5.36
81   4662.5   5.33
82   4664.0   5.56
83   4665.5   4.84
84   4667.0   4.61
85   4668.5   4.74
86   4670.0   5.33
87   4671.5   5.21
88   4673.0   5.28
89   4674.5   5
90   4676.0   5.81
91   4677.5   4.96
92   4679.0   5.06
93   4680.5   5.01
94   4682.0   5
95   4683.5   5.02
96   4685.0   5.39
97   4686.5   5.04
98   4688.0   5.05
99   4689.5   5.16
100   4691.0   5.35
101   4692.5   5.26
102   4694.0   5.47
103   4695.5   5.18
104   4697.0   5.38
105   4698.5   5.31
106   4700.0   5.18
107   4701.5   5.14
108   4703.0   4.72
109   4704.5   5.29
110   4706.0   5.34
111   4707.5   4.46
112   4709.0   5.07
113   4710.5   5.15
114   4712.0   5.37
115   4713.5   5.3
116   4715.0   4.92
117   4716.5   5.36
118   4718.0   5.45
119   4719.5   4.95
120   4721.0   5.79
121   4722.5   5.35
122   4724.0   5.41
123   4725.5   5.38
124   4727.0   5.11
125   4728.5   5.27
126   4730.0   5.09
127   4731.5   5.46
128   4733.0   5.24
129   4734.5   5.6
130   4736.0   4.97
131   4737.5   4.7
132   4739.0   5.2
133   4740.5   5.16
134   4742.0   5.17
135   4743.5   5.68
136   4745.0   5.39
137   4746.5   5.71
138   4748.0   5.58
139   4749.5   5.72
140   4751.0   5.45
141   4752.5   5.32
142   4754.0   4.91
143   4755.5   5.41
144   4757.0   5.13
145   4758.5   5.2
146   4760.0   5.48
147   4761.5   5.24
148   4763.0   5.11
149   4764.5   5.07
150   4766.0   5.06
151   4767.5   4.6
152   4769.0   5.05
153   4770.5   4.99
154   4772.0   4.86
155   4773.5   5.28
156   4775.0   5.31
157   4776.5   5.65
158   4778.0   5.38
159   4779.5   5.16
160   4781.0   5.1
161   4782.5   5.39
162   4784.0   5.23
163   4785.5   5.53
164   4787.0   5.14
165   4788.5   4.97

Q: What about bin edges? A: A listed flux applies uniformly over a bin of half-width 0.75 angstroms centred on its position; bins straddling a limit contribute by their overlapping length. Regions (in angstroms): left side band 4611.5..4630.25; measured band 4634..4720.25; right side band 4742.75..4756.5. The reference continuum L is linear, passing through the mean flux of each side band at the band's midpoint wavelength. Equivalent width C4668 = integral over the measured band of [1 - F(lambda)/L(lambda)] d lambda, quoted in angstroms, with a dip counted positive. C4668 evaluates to 2.8 angstroms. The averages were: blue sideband 5.26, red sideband 5.46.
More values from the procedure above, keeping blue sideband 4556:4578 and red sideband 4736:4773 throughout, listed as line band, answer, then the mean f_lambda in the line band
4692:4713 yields 0.2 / 5.17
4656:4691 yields 0.3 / 5.16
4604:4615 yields -0.3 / 5.34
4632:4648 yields 0.1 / 5.19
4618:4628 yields 0.1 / 5.16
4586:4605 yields 0.2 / 5.14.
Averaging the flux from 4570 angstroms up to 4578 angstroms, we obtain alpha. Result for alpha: 5.37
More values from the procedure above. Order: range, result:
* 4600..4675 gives 5.2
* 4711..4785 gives 5.26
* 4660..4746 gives 5.2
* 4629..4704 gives 5.19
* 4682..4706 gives 5.19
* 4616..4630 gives 5.21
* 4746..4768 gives 5.27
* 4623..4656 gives 5.2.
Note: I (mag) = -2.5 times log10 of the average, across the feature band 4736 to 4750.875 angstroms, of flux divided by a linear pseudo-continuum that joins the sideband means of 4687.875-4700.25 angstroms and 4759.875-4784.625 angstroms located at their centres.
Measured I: -0.03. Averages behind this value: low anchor 5.27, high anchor 5.17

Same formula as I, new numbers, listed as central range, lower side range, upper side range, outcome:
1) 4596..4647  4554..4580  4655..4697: -0.01 mag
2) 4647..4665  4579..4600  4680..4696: -0.02 mag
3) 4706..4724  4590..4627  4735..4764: 0.01 mag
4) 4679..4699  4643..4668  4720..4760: 0.01 mag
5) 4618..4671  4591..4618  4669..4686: 0.00 mag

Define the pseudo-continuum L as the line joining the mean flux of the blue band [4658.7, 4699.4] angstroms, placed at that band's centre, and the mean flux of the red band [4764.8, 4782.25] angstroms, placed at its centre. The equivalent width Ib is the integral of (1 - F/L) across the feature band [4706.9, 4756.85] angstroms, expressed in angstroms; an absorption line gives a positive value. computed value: -1.2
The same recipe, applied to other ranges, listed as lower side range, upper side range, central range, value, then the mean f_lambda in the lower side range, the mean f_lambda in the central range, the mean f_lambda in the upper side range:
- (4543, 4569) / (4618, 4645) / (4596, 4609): -0.1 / 4.98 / 5.17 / 5.19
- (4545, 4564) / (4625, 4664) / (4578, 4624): -0.6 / 4.98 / 5.18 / 5.23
